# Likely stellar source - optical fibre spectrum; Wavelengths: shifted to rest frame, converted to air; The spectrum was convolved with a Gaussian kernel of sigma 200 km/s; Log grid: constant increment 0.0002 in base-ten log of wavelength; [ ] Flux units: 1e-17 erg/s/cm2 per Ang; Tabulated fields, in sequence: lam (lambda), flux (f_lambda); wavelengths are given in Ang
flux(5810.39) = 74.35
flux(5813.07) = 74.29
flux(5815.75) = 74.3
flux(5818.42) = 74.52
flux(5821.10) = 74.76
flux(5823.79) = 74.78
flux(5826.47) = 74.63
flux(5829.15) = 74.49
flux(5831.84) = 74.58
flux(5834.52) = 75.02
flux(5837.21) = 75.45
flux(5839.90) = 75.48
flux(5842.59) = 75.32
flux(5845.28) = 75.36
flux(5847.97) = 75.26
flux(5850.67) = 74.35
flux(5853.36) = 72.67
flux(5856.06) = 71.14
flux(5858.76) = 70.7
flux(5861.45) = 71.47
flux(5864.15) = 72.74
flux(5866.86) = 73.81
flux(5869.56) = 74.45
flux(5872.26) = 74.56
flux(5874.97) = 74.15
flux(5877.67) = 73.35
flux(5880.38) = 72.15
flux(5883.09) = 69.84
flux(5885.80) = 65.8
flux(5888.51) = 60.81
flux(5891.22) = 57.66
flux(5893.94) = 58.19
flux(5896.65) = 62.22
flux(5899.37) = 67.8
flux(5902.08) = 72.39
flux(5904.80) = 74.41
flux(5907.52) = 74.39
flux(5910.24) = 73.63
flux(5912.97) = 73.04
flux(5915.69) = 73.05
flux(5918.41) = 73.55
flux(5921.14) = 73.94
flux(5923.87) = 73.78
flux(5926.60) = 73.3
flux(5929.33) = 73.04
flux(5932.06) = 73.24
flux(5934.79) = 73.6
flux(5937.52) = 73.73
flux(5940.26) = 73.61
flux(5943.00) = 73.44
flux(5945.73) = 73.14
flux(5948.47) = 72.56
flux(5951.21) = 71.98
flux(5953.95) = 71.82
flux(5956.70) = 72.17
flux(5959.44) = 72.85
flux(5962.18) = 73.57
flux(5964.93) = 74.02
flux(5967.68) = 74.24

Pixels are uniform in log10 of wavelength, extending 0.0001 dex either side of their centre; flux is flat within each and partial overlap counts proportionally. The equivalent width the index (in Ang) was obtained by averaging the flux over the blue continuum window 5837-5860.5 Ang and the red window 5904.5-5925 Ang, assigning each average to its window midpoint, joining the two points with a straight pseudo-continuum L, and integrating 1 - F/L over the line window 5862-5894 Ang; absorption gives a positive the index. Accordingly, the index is 1.9 Ang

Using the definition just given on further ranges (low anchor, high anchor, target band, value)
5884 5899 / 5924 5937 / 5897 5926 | -2.1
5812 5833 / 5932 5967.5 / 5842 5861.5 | 0.2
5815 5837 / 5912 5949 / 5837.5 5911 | 3.2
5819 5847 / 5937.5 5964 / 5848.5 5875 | 0.5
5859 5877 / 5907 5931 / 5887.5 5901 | 2.2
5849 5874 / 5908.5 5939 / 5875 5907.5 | 2.6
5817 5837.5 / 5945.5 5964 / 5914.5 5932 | -0.1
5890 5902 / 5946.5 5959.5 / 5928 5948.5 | -1.1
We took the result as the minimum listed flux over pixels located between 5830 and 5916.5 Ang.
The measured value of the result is 57.66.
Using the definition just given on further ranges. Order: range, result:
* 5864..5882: 72.15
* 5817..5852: 74.35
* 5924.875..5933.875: 73.04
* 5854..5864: 70.7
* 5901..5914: 72.39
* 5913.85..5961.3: 71.82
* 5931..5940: 73.24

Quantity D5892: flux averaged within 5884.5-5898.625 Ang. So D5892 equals 61.2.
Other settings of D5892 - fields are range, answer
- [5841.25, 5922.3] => 71.1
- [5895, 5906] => 68.9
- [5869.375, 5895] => 67.9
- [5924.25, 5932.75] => 73.3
